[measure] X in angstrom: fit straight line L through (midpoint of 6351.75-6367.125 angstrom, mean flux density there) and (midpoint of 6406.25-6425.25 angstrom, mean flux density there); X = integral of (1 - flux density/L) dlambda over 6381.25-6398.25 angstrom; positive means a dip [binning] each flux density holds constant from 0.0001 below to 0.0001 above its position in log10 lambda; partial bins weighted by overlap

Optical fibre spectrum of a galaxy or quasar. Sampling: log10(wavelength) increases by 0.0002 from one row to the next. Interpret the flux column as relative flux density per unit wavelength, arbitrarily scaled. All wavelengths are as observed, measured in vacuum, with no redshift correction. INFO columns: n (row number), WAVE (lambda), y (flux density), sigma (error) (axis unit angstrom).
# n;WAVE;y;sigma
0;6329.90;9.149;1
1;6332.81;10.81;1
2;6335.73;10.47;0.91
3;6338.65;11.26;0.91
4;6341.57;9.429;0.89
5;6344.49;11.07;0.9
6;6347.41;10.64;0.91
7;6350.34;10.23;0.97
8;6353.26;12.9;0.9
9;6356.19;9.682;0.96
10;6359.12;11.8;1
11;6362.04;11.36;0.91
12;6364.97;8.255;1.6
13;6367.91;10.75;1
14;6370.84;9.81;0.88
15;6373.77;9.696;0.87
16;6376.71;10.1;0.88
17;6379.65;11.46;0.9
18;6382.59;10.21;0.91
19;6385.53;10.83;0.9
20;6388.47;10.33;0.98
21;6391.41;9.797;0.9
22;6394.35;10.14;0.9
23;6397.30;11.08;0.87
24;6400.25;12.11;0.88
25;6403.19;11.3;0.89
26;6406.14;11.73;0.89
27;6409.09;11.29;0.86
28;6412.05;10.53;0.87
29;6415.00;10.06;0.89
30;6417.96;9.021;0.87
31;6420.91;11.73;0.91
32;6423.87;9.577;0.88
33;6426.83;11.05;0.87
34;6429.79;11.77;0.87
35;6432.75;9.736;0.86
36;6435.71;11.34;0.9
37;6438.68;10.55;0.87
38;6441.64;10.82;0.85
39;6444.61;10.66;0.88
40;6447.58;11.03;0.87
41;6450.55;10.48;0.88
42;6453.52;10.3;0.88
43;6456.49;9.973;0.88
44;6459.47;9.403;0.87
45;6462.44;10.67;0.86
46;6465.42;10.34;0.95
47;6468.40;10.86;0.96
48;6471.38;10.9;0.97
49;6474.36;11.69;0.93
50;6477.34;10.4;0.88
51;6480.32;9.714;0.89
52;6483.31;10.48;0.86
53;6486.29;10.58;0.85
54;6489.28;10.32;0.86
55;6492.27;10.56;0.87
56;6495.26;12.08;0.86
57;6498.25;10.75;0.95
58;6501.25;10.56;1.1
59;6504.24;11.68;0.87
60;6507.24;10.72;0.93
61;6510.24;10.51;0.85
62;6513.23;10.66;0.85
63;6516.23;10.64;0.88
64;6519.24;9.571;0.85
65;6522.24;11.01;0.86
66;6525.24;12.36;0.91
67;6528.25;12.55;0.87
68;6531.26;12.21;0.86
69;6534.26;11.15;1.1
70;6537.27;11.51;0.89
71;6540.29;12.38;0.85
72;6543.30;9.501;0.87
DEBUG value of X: 0.4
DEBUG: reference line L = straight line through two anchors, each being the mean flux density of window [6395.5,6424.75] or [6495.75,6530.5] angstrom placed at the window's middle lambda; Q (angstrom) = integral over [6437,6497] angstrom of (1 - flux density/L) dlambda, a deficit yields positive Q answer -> 2.0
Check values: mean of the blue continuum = 10.9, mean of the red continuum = 11.1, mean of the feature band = 10.6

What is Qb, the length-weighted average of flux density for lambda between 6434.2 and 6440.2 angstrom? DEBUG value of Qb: 10.9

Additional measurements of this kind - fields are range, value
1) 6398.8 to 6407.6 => 11.7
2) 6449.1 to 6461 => 10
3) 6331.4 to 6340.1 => 10.8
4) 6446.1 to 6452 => 10.8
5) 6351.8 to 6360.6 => 11.5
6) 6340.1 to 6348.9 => 10.4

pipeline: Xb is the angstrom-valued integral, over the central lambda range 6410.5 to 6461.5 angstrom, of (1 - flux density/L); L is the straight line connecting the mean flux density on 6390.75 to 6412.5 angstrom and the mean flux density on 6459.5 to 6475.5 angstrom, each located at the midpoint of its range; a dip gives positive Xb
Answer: 2.0 angstrom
